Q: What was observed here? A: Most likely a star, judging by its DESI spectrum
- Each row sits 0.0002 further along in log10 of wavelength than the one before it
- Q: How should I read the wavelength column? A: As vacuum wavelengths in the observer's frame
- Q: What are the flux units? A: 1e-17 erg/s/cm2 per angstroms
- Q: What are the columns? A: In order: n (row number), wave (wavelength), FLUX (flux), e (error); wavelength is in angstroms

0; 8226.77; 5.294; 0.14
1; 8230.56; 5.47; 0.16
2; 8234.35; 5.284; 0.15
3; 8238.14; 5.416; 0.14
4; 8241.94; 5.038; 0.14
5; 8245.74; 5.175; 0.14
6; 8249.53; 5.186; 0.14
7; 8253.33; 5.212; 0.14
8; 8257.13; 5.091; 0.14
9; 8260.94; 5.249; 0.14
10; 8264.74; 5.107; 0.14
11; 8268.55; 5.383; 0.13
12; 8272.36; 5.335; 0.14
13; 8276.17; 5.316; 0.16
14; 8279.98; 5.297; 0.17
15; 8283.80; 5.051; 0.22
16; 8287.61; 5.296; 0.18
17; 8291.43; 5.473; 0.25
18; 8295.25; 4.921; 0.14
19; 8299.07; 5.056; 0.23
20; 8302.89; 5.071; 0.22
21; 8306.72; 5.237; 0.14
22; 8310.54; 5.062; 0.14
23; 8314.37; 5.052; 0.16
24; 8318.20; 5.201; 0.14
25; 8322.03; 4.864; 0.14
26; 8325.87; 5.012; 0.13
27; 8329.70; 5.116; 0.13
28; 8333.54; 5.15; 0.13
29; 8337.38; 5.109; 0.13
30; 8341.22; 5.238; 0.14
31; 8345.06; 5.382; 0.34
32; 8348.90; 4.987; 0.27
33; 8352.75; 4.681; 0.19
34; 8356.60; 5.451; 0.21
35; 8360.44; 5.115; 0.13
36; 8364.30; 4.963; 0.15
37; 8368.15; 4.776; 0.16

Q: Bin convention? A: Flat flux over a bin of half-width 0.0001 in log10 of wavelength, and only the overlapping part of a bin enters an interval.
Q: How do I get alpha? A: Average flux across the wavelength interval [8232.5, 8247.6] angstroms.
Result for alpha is 5.23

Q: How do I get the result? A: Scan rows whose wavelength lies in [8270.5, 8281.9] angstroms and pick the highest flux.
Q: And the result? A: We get 5.335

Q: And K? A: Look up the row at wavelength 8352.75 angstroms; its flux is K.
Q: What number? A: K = 4.681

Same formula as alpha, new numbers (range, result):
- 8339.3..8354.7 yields 5.07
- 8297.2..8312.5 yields 5.11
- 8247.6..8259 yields 5.17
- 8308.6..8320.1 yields 5.11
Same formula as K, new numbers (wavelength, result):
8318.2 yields 5.201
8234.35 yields 5.284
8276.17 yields 5.316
